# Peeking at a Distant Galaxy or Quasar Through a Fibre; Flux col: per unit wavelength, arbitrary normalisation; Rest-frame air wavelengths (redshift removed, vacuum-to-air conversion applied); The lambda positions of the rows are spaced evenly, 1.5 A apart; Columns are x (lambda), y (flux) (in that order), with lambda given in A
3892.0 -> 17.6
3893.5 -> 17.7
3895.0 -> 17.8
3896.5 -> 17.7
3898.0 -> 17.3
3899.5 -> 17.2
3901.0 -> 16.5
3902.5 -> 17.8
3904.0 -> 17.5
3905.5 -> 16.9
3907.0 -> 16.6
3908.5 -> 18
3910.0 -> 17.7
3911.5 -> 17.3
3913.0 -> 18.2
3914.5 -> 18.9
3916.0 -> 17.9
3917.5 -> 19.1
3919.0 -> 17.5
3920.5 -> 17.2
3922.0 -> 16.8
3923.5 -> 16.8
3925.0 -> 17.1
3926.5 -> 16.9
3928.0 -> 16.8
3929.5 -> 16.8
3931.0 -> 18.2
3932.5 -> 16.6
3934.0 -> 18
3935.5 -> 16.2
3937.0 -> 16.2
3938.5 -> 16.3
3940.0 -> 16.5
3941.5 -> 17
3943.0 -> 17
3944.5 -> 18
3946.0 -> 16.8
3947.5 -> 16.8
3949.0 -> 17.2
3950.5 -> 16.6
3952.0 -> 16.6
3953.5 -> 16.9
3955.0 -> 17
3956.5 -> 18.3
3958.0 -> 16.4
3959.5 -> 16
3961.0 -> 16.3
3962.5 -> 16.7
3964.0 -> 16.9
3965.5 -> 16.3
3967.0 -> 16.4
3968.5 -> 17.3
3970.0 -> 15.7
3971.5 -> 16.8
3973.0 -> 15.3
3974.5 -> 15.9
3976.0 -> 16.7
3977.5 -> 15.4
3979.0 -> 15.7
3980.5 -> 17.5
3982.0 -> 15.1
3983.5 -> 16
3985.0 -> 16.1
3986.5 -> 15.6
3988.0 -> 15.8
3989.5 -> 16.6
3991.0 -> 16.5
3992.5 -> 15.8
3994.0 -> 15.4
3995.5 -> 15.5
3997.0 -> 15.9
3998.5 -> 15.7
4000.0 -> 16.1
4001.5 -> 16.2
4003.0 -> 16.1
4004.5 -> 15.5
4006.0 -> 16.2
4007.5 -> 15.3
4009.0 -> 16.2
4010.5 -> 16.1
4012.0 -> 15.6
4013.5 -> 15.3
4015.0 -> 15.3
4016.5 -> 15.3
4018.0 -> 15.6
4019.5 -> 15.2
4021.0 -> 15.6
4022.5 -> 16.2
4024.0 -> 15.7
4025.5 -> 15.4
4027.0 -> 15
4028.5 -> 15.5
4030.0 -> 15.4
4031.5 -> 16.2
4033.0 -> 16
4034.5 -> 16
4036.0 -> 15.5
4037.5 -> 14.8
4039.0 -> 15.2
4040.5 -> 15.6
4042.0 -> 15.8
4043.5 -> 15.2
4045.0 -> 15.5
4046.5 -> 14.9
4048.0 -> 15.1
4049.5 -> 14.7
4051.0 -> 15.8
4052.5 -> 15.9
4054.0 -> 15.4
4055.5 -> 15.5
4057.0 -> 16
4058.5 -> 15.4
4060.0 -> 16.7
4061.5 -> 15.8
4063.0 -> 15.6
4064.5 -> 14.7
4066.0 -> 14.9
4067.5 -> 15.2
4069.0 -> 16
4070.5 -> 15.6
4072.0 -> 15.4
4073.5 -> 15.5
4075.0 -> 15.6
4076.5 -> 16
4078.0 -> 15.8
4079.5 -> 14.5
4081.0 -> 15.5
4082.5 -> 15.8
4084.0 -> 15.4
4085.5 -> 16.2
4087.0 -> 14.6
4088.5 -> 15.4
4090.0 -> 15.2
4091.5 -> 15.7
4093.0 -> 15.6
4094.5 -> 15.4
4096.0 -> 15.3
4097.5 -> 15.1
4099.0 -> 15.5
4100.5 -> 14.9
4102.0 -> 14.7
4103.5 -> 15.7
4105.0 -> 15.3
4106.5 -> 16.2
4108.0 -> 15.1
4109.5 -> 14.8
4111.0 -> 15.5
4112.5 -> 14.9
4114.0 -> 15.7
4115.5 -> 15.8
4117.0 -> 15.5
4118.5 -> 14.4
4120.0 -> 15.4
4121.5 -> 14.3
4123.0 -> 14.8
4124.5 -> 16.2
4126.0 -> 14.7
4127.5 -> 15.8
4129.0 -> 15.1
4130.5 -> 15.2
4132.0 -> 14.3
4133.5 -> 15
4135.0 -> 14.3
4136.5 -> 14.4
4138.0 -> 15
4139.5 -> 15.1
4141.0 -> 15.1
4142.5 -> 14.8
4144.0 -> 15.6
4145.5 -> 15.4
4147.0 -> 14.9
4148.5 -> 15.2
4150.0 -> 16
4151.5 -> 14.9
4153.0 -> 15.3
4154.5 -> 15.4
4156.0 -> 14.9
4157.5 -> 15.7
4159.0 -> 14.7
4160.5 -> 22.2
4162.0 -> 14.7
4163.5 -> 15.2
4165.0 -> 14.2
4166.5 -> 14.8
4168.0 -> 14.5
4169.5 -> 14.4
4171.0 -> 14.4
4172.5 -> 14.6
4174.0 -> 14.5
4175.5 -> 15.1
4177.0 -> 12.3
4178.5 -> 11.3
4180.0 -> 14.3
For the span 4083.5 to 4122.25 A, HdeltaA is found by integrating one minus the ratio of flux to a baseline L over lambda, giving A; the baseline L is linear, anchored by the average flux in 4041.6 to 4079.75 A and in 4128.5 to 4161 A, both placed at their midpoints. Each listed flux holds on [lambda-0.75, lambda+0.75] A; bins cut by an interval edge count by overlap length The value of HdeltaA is 0.3 A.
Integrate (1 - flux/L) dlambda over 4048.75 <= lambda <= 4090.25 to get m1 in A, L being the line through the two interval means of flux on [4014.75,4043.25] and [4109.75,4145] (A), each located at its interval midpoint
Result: -0.4 A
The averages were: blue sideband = 15.5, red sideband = 15.1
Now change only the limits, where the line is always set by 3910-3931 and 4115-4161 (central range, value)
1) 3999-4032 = 1.7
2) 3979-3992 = 0.6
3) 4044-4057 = 0.6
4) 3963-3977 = 0.5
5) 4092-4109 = 0.4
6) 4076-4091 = 0.4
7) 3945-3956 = 0.2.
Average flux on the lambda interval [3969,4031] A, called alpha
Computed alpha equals 15.8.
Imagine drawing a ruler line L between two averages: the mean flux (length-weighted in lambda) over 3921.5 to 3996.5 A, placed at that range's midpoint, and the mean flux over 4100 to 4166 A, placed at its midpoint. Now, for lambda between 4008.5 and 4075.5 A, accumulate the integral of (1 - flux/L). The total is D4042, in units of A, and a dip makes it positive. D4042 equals 1.72 A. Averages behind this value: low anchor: 16.5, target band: 15.5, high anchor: 15.3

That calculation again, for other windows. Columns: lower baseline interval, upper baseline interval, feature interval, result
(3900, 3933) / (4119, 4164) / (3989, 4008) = 0.9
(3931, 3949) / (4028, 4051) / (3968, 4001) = 0.5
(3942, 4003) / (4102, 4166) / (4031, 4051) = 0.6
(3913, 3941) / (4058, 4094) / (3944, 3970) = 0.1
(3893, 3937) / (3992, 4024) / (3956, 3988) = 0.2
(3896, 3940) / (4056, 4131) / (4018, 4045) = 0.9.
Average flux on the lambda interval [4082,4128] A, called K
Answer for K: 15.3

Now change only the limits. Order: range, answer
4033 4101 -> 15.5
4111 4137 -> 15.1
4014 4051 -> 15.5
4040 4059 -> 15.4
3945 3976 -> 16.6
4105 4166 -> 15.3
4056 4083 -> 15.6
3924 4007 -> 16.5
